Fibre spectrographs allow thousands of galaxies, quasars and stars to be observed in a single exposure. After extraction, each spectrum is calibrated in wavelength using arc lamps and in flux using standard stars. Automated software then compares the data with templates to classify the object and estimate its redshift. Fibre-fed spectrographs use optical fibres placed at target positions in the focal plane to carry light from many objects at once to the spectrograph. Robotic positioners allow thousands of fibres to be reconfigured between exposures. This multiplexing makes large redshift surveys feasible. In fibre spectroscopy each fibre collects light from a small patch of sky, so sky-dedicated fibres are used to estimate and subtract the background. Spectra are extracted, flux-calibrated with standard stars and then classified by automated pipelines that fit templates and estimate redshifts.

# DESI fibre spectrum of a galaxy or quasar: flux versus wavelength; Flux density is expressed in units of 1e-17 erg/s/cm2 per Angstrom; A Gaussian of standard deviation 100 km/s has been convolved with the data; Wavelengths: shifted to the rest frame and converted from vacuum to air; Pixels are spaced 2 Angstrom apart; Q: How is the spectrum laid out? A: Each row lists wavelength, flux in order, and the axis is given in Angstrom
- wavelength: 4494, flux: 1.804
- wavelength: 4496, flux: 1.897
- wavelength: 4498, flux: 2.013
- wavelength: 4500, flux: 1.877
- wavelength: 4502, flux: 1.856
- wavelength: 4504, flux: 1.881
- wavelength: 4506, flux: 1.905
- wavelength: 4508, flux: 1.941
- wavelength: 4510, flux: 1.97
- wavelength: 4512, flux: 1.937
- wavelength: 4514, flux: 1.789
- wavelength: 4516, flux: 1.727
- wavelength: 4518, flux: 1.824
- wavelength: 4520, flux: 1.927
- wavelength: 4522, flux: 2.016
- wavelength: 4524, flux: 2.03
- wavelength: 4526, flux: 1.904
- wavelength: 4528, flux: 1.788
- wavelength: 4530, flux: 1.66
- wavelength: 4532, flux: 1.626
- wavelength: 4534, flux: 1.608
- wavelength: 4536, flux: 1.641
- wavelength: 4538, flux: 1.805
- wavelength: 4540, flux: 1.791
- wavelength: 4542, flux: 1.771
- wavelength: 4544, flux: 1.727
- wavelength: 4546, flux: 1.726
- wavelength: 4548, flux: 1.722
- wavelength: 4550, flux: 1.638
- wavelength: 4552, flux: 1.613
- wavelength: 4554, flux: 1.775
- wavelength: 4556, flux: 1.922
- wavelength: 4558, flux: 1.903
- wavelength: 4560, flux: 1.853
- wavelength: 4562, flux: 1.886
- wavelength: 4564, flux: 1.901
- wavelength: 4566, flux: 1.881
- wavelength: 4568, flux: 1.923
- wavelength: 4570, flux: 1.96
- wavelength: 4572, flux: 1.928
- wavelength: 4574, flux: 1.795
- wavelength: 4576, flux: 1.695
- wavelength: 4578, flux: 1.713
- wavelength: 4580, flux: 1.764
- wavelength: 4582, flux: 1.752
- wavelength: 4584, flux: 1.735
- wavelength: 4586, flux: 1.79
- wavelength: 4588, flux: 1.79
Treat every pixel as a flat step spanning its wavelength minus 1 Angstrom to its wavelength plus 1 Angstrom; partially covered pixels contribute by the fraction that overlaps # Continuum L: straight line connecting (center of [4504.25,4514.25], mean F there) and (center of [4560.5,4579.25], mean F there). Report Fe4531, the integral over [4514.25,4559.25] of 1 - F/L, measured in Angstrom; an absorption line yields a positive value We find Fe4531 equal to 2.55 Angstrom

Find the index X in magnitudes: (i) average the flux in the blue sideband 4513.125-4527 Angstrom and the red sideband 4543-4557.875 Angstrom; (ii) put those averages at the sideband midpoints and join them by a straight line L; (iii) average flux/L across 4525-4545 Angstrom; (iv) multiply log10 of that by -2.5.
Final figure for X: 0.05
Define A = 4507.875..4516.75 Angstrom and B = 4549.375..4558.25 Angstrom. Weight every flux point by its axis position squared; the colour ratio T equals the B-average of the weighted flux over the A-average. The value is 0.96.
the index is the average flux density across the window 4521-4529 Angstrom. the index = 1.93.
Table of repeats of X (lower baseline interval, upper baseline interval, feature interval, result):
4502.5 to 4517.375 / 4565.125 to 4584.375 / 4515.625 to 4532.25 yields 0.01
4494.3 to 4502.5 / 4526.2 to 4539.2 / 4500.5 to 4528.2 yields -0.05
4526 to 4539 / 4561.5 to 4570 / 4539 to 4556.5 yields 0.04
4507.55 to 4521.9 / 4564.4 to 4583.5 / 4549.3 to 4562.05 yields 0.03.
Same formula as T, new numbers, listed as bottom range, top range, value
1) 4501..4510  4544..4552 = 0.90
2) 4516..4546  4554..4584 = 1.05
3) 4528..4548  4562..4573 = 1.13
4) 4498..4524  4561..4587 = 0.99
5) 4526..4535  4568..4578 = 1.10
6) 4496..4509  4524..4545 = 0.93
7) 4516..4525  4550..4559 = 0.94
